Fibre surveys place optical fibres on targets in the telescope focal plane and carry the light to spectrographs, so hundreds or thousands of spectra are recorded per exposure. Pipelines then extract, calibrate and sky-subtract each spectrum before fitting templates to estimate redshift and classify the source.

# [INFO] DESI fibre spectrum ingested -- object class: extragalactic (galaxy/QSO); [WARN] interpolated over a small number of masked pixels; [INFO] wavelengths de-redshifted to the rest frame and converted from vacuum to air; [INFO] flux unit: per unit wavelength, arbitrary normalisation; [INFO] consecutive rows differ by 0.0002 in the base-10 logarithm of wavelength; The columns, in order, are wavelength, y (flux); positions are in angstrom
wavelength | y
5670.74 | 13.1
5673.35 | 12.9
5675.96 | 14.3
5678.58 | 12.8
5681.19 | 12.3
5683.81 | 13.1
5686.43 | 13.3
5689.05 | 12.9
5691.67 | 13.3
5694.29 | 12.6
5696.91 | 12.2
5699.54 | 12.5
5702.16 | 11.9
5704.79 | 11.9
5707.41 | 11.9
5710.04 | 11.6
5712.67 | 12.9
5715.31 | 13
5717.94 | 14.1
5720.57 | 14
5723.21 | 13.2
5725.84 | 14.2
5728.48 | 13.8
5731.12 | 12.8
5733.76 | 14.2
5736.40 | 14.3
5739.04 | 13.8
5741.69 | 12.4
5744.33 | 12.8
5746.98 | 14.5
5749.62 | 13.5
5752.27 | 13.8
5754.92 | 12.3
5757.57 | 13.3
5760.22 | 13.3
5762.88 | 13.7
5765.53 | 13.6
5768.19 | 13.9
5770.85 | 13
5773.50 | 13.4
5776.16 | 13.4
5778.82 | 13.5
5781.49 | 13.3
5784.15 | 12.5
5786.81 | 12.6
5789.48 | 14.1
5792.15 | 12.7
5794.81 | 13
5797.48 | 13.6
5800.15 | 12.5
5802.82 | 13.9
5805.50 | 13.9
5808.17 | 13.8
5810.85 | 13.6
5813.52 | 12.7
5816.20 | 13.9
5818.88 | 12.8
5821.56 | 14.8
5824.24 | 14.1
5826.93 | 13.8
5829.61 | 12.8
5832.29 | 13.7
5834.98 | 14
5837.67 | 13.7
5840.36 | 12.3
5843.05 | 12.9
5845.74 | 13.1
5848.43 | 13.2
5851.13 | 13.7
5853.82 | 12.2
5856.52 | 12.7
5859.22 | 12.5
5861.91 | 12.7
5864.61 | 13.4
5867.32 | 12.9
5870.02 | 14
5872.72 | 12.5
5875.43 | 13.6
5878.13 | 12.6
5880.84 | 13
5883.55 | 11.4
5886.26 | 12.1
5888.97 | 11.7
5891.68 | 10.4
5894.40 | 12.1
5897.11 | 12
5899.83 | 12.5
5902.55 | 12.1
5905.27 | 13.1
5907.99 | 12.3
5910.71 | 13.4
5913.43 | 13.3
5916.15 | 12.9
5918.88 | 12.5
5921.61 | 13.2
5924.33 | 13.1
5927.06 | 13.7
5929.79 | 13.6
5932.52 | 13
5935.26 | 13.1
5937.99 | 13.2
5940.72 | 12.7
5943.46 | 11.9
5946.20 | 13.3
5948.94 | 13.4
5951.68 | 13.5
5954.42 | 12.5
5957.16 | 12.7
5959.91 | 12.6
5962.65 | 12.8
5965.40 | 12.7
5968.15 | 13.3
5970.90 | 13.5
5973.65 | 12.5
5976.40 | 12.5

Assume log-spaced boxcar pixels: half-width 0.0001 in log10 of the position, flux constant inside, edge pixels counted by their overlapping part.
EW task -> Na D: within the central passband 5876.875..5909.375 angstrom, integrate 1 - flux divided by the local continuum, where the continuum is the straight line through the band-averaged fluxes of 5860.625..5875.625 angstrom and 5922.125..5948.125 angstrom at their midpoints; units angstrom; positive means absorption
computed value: 2.51 angstrom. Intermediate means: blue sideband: 13.1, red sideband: 13.1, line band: 12.1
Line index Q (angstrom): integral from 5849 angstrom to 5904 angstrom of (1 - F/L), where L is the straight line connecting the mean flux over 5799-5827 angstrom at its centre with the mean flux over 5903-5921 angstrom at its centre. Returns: 2.7 angstrom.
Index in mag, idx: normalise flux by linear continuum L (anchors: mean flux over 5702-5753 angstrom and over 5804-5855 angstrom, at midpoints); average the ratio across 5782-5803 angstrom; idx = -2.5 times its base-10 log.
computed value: 0.02 mag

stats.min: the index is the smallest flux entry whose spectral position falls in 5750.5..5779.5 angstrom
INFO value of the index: 12.3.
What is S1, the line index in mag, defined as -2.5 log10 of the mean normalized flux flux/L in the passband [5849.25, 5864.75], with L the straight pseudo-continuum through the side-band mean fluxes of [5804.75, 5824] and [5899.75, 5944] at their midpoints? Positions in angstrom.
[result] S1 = 0.04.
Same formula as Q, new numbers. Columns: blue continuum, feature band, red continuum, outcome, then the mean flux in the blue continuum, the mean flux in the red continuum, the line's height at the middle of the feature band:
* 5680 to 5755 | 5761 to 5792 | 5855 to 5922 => -1.0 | 13.1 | 12.6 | 12.9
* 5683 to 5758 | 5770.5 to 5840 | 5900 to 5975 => -2.0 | 13.1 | 13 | 13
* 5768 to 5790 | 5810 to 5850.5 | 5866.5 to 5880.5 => -0.8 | 13.2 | 13.1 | 13.2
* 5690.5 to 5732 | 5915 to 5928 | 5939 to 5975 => -0.2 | 12.9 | 12.9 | 12.9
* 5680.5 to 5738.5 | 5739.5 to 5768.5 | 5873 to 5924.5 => -1.1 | 13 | 12.5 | 12.9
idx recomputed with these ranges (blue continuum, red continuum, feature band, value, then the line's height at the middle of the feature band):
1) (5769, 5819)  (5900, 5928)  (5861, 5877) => -0.010 mag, 13.1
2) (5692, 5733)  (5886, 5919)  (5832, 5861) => -0.048 mag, 12.5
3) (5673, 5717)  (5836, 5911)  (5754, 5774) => -0.056 mag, 12.7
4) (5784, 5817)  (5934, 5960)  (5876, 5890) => 0.071 mag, 13.1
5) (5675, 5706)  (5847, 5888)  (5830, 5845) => -0.039 mag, 12.8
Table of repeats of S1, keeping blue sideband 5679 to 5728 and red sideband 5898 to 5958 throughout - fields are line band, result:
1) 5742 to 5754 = -0.053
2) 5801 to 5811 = -0.070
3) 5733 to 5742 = -0.075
